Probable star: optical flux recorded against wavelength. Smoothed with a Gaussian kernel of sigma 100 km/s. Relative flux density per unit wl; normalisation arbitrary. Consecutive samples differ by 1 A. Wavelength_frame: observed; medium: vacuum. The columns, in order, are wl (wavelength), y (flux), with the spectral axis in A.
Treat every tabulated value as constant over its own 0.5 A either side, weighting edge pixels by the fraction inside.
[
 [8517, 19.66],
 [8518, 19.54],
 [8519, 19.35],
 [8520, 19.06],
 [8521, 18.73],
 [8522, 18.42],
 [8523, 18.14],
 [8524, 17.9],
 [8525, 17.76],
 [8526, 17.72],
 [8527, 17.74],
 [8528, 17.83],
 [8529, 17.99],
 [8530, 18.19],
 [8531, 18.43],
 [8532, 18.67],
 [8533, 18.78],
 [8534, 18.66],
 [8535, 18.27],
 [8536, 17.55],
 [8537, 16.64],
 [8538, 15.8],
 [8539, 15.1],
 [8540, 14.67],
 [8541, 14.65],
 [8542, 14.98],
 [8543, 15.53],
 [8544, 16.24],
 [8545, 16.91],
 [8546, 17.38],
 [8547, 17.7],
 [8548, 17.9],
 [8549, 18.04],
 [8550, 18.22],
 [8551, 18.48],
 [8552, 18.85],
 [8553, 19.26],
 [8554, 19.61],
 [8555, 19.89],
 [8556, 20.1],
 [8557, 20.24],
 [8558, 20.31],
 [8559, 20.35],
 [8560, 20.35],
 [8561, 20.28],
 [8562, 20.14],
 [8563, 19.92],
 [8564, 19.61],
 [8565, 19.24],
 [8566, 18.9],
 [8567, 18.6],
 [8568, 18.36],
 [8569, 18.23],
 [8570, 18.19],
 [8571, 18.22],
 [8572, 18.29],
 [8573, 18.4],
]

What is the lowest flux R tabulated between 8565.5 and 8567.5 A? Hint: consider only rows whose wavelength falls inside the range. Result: 18.6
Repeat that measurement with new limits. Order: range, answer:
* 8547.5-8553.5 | 17.9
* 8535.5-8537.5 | 16.64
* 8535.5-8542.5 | 14.65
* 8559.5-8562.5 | 20.14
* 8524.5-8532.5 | 17.72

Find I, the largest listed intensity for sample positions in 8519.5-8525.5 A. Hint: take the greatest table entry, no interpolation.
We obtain 19.06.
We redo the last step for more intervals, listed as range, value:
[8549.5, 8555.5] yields 19.89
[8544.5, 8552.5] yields 18.85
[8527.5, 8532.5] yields 18.67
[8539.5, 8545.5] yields 16.91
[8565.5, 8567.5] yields 18.9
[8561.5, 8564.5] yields 20.14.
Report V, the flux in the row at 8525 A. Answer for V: 17.76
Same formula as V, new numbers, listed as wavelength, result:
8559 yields 20.35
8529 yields 17.99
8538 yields 15.8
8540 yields 14.67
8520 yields 19.06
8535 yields 18.27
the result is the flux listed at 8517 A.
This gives 19.66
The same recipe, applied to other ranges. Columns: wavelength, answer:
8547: 17.7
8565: 19.24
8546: 17.38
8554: 19.61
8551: 18.48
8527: 17.74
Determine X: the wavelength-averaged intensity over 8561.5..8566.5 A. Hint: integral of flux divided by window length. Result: 19.6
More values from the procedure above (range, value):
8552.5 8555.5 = 19.6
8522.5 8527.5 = 17.9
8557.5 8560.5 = 20.3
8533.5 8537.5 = 17.8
